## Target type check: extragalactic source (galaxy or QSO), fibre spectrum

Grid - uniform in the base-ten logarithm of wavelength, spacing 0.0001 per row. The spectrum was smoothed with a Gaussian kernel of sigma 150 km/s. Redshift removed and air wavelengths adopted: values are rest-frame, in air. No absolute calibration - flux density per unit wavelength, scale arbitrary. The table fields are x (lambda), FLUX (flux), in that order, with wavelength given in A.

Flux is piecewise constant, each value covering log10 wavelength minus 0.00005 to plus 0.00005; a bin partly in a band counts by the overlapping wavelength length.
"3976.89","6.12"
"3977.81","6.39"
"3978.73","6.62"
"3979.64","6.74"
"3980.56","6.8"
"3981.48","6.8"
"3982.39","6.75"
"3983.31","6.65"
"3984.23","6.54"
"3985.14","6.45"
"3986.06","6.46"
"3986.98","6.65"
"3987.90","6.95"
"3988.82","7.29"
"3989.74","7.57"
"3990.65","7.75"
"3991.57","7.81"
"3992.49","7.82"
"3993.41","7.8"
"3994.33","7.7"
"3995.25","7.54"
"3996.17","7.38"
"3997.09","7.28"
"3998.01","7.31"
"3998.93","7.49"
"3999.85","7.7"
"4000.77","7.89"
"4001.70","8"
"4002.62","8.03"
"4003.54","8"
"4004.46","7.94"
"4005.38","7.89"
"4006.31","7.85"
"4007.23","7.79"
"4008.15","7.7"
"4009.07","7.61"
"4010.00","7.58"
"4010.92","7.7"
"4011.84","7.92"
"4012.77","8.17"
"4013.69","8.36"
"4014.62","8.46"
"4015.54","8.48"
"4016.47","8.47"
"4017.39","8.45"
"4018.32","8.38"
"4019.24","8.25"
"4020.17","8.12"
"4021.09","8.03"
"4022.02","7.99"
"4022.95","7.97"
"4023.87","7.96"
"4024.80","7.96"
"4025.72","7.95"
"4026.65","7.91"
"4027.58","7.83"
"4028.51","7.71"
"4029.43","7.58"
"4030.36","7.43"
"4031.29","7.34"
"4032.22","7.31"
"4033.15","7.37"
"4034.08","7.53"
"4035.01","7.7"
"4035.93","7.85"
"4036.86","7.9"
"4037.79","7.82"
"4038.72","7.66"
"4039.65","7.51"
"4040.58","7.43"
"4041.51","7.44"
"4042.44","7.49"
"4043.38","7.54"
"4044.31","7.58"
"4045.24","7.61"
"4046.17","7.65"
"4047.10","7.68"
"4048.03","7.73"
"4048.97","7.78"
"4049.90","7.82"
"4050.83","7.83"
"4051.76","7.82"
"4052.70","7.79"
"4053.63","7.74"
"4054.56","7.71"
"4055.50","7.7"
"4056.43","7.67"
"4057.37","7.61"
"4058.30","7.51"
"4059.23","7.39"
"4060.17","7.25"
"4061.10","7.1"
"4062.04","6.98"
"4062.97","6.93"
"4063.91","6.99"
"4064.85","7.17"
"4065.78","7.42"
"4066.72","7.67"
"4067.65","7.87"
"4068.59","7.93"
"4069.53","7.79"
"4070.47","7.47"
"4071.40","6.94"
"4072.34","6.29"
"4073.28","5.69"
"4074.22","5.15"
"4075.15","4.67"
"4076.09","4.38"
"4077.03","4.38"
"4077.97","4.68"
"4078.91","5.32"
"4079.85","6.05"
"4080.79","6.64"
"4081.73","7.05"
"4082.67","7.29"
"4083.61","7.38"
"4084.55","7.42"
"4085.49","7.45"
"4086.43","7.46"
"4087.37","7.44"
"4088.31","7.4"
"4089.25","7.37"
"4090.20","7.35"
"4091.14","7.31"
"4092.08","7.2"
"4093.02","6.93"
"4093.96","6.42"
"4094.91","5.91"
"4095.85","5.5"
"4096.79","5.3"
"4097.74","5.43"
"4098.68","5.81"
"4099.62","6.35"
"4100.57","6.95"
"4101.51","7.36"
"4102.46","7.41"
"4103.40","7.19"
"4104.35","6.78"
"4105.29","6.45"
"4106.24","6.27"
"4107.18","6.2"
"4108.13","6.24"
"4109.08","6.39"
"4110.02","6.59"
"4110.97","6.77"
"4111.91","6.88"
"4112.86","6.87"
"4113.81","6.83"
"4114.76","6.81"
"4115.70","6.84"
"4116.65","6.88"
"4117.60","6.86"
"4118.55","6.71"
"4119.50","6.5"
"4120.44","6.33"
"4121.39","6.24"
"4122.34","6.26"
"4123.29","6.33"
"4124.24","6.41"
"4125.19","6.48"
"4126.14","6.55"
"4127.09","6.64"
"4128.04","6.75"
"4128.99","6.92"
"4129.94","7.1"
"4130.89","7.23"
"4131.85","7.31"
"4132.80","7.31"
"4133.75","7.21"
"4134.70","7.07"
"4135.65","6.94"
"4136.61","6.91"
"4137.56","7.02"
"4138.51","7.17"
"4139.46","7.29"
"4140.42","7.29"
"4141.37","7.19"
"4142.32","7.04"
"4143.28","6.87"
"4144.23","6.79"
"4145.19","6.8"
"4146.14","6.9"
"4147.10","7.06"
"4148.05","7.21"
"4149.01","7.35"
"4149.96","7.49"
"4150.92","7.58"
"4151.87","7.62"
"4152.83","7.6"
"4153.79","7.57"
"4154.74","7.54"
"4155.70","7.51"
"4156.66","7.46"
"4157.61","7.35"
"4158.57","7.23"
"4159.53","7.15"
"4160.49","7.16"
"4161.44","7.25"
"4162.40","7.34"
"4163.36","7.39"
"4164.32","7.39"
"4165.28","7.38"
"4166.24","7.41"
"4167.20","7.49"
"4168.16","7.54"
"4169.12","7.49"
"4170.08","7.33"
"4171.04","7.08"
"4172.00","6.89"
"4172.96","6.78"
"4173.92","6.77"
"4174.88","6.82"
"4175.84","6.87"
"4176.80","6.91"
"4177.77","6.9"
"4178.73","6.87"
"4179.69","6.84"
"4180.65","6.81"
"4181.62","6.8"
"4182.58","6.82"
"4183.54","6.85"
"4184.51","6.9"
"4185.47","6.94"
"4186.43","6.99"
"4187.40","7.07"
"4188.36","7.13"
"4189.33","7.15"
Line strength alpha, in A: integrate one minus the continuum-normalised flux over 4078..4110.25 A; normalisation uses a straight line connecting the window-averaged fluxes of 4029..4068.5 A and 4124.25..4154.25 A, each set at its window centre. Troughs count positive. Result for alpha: 2.88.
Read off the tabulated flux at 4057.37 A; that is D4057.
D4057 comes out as 7.61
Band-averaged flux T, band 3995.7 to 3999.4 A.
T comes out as 7.37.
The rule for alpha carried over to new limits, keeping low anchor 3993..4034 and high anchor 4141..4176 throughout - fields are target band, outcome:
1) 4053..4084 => 3.4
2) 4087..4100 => 1.7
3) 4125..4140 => 0.7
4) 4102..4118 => 1.6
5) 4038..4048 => 0.2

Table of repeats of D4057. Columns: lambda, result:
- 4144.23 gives 6.79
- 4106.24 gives 6.27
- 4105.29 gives 6.45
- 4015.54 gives 8.48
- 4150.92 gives 7.58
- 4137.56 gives 7.02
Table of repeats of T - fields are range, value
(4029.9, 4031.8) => 7.37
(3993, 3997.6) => 7.53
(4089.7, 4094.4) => 7.05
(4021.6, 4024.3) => 7.98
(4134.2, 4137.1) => 6.97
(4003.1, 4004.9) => 7.98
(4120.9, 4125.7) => 6.34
